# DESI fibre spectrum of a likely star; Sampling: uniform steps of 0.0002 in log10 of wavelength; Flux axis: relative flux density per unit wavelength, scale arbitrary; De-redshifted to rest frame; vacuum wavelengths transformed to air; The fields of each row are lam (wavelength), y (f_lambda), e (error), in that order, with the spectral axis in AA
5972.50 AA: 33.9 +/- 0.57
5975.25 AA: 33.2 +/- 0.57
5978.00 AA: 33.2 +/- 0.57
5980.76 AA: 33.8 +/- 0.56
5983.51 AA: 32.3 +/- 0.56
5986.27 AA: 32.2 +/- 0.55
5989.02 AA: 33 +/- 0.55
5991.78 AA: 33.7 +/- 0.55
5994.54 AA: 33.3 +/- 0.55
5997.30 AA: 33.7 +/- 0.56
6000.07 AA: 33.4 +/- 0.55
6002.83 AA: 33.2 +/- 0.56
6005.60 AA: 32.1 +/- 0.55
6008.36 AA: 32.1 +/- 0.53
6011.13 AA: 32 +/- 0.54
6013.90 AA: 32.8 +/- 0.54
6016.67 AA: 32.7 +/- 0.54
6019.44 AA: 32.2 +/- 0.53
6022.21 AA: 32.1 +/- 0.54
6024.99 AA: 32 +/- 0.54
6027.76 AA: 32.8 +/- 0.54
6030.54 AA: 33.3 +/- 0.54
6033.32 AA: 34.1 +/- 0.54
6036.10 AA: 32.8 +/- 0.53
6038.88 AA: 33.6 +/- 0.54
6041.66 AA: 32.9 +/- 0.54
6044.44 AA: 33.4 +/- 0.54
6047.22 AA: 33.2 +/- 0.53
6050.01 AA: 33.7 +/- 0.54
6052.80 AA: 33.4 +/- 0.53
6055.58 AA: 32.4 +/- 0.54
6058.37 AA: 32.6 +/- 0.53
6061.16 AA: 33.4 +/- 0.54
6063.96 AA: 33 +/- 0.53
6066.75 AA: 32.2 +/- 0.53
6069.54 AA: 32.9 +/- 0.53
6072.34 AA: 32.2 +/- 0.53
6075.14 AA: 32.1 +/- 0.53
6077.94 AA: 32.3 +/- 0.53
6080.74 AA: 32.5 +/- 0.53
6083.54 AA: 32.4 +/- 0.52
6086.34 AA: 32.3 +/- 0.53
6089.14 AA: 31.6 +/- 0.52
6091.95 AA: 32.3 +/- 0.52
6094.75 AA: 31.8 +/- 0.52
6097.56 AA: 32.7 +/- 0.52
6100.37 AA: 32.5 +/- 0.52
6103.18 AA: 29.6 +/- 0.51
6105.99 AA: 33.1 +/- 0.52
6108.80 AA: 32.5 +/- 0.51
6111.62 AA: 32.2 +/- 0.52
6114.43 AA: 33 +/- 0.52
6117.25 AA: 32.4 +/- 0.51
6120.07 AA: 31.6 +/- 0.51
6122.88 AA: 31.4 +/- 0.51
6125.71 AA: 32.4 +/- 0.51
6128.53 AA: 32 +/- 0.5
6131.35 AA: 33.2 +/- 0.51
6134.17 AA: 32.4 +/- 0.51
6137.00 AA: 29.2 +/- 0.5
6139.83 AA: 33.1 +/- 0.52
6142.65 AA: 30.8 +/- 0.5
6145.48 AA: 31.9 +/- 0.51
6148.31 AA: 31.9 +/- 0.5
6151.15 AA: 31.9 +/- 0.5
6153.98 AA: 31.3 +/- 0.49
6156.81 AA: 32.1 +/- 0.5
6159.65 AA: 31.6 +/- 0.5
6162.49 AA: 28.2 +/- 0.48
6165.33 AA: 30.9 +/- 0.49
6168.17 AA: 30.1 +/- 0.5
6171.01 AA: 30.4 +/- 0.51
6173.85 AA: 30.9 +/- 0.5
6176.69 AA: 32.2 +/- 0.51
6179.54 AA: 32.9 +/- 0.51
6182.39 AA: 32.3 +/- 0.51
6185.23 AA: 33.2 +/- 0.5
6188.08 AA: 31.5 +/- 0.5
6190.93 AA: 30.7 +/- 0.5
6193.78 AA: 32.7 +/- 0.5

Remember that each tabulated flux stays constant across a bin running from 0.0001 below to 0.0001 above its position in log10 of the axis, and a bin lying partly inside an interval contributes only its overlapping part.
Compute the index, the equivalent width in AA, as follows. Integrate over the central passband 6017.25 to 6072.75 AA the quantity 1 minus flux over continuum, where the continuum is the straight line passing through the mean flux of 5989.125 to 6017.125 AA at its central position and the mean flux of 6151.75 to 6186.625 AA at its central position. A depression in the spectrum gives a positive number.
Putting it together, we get -0.69 AA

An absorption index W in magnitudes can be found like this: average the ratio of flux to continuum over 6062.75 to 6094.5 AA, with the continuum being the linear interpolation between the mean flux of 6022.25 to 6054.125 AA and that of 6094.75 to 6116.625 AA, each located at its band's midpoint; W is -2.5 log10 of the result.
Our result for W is 0.01 mag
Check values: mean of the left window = 33.1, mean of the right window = 32.2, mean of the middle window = 32.3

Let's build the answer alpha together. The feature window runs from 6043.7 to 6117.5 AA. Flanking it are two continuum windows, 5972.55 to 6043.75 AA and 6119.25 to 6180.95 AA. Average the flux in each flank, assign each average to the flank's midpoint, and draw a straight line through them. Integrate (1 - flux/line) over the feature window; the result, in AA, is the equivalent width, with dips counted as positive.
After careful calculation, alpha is -0.7 AA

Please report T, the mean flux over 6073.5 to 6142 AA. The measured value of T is 32.1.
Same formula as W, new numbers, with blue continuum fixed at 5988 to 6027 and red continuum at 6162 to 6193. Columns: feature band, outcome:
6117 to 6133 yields -0.013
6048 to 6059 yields -0.024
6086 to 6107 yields 0.002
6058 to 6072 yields -0.017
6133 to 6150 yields 0.004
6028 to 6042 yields -0.027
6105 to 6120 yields -0.022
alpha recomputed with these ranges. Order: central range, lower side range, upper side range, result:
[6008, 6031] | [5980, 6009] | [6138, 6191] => 0.2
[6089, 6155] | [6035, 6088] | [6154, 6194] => 0.1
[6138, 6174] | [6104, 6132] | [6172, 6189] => 1.2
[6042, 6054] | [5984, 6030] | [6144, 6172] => -0.4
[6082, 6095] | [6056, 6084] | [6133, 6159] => 0.1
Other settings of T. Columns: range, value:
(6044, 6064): 33.1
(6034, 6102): 32.7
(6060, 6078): 32.6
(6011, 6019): 32.5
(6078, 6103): 32.1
